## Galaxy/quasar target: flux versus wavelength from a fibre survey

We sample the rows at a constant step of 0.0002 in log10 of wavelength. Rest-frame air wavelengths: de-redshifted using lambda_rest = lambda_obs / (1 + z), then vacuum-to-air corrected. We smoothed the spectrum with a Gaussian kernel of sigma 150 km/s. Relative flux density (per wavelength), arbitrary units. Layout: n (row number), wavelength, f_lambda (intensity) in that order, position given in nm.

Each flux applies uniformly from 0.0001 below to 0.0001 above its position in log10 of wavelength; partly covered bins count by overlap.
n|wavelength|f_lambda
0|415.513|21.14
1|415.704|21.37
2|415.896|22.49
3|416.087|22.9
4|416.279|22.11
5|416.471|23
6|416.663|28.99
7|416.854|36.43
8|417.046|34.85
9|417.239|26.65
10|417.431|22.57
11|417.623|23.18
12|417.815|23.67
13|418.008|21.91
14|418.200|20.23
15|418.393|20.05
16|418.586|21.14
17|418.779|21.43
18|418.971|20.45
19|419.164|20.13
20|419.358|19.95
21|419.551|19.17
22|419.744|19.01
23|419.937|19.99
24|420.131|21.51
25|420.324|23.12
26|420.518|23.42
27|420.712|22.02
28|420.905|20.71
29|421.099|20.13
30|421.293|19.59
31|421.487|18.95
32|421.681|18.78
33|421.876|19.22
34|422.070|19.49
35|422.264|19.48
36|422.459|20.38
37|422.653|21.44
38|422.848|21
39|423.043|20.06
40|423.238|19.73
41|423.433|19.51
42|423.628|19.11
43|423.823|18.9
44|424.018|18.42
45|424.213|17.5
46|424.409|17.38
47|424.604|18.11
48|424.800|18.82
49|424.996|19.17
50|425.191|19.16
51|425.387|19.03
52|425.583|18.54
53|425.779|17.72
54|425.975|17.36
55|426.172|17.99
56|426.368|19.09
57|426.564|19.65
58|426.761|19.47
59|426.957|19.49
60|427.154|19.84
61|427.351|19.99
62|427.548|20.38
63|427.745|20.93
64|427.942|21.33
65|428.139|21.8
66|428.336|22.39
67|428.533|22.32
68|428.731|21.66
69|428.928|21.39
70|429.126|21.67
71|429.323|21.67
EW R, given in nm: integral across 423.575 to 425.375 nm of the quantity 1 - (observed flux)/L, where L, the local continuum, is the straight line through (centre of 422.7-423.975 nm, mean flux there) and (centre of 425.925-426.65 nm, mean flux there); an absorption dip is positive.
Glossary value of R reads 0.071 nm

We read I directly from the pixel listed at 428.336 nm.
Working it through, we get 22.39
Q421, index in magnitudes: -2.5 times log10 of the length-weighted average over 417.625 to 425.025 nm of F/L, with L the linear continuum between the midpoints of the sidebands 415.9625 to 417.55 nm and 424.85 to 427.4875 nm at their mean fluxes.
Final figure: 0.15 mag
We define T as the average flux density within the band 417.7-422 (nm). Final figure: 20.7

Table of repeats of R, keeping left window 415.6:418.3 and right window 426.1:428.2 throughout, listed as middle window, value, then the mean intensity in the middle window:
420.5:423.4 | 0.30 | 20.2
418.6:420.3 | 0.24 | 20.4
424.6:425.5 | 0.09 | 18.9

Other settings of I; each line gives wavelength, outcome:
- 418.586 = 21.14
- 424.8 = 18.82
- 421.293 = 19.59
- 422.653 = 21.44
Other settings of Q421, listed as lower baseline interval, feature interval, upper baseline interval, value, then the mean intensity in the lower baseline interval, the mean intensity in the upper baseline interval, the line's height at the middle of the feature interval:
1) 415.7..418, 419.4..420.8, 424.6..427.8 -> 0.11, 25.7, 19.1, 23.4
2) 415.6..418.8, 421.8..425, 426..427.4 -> 0.09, 24.3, 19.2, 21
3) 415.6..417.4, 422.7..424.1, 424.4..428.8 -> 0.12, 26.4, 19.7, 21.8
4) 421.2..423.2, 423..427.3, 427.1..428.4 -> 0.09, 19.8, 21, 20.4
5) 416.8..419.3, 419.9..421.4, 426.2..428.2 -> 0.07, 23.8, 20.1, 22.7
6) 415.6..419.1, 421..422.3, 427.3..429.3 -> 0.19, 24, 21.4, 23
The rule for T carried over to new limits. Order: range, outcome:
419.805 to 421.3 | 21.4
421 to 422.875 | 19.8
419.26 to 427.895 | 19.6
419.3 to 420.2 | 19.9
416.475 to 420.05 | 23.3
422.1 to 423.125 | 20.4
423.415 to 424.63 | 18.4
